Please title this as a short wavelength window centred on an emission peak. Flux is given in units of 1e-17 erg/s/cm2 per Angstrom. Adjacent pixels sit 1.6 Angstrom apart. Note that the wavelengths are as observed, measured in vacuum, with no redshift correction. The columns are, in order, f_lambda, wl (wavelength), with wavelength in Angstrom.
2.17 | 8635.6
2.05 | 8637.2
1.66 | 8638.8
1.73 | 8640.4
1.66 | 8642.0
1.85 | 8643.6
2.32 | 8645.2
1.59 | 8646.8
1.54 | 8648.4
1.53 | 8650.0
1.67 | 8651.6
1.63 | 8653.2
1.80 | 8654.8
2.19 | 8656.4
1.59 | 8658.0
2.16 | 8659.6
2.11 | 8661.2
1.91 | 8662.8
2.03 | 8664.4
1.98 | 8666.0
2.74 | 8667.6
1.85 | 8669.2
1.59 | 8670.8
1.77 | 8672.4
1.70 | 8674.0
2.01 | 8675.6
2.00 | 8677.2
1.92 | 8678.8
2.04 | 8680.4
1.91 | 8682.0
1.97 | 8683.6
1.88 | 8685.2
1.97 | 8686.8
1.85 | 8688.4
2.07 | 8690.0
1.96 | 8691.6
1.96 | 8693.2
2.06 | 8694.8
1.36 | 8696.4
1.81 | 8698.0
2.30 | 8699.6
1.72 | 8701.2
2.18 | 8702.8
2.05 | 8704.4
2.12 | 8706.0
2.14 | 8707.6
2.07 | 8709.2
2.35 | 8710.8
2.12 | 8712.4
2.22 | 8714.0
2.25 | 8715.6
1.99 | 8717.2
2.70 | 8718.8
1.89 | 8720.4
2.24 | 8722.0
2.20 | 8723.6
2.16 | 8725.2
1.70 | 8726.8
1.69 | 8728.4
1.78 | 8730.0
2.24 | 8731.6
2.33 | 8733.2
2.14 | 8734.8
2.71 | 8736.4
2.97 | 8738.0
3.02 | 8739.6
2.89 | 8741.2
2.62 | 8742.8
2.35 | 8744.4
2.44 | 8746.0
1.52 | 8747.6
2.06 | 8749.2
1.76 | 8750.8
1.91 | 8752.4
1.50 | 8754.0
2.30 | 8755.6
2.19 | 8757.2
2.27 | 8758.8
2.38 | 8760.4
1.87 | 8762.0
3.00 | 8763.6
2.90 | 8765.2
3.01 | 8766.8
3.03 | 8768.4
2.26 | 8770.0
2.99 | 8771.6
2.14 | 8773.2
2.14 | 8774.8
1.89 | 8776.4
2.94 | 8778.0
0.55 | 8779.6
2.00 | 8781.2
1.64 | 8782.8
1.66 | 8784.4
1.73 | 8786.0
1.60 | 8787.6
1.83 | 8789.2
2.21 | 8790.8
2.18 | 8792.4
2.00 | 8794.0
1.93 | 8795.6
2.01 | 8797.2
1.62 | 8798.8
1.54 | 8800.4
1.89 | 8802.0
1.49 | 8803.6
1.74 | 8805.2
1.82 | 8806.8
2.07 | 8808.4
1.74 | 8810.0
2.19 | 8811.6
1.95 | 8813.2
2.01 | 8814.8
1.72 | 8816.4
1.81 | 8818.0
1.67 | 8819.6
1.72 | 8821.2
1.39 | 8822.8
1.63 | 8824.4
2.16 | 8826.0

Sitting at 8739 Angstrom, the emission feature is H-alpha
